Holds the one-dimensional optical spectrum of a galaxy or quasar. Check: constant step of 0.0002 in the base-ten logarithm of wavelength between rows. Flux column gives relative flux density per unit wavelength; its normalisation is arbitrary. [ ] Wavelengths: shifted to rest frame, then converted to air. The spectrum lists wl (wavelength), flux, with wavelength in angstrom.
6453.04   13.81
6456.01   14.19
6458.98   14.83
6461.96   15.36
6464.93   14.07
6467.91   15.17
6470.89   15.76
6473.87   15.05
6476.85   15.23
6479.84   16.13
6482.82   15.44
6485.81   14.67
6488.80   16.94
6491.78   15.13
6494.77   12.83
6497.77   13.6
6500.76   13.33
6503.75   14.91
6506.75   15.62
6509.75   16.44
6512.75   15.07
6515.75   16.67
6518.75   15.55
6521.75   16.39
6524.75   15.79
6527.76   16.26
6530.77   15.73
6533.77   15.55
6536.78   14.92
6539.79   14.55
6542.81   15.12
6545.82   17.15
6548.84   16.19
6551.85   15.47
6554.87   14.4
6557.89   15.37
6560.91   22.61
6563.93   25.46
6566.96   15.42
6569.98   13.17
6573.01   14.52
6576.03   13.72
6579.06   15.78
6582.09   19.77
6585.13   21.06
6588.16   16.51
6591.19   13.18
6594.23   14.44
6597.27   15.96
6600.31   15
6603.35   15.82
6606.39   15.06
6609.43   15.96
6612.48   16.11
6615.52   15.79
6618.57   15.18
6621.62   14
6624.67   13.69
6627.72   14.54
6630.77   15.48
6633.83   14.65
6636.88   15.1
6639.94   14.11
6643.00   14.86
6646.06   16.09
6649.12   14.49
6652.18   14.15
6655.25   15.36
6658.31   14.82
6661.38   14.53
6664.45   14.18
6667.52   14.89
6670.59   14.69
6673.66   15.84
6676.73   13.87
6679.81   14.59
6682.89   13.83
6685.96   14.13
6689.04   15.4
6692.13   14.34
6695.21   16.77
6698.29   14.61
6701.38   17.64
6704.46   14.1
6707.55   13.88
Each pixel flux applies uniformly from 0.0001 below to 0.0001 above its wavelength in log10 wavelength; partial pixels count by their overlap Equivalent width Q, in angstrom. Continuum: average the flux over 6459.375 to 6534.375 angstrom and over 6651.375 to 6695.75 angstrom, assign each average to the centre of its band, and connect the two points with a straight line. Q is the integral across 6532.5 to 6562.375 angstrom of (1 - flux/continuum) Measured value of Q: -1.97 angstrom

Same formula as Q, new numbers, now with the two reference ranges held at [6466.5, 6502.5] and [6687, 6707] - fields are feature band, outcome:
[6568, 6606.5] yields -1.4 angstrom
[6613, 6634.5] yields 0.5 angstrom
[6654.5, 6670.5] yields 0.6 angstrom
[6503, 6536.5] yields -1.8 angstrom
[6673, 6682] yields 0.4 angstrom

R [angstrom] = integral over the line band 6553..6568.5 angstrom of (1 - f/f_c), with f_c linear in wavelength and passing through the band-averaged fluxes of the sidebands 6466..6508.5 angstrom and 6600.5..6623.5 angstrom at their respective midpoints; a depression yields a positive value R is -3.4 angstrom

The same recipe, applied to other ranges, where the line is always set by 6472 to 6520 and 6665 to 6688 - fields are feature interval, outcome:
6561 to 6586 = -4.5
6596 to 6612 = -0.9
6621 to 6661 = -0.1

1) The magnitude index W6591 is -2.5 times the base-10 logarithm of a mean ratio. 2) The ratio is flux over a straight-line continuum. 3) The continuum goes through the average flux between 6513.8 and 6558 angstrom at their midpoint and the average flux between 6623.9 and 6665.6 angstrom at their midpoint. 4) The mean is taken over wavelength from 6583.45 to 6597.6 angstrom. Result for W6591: -0.07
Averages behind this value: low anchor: 15.7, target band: 16.3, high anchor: 14.7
